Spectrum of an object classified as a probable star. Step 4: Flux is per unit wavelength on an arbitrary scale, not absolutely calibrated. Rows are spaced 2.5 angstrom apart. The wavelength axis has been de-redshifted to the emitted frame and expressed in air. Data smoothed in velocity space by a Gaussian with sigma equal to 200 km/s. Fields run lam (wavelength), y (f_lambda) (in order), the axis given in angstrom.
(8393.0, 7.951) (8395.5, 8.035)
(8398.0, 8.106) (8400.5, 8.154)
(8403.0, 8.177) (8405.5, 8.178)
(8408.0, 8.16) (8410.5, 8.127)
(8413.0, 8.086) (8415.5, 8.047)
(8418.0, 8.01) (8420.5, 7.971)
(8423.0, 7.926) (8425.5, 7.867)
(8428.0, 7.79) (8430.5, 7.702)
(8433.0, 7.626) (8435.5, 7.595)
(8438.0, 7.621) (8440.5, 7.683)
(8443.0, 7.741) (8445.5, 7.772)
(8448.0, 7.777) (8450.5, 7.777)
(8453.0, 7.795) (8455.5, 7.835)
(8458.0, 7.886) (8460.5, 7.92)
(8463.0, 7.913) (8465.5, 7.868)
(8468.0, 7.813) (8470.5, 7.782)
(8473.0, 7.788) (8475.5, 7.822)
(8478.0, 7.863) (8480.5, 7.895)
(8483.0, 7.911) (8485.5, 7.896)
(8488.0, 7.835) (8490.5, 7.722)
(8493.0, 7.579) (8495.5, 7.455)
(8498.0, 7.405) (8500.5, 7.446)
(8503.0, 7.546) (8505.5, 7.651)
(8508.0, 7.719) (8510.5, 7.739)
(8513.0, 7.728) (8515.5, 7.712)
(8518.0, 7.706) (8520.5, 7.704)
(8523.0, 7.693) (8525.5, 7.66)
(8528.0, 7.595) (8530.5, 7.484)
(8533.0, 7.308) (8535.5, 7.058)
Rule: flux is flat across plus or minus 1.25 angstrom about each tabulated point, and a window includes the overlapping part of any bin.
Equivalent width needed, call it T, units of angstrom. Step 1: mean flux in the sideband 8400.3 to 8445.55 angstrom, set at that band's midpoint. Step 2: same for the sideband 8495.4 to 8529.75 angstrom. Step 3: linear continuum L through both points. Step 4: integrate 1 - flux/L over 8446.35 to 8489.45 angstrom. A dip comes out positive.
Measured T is -0.43 angstrom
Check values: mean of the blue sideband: 7.9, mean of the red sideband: 7.63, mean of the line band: 7.84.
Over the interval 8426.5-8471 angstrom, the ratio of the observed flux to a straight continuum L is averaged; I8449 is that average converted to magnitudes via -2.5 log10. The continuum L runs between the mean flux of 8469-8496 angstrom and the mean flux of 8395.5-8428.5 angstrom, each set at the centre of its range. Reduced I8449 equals 0.02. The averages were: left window 8.05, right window 7.79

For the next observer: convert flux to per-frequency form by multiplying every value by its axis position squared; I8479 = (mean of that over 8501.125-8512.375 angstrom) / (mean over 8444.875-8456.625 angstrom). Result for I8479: 1.00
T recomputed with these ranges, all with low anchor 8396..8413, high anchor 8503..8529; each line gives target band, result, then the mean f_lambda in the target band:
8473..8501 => 0.3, 7.72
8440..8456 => 0.4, 7.77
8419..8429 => 0.2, 7.89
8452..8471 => 0.1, 7.85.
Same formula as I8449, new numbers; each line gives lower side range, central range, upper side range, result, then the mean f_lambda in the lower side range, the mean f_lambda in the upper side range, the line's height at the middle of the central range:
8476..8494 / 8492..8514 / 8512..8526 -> 0.024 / 7.82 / 7.7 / 7.76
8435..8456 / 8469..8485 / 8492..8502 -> -0.038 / 7.73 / 7.47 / 7.57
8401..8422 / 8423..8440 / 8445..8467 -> 0.037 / 8.09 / 7.84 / 7.98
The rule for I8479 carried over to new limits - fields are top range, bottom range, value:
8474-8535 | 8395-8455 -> 0.99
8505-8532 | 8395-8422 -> 0.97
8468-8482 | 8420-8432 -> 1.01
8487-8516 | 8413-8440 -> 0.99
